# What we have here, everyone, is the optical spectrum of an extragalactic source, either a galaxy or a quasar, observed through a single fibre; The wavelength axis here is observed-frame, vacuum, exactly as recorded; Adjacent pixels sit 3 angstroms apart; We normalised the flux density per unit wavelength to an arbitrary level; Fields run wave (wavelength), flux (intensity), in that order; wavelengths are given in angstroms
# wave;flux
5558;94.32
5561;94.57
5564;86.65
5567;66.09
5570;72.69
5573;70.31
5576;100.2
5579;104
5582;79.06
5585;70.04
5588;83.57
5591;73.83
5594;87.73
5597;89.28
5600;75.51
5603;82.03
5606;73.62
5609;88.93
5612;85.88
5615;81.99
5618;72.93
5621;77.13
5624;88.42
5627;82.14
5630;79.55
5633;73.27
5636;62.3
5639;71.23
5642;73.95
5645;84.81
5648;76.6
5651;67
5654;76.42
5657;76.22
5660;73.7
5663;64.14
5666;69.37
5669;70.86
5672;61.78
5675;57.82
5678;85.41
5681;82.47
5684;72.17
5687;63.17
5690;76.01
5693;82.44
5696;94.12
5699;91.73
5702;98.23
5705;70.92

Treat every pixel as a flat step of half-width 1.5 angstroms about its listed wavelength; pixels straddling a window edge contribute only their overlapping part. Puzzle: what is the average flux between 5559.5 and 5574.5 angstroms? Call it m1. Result 78.1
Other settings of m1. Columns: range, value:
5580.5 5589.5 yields 77.6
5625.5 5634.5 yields 78.3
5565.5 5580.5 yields 82.7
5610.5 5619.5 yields 80.3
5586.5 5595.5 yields 81.7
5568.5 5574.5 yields 71.5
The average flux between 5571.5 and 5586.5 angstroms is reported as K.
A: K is 84.7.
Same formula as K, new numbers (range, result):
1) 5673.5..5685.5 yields 74.5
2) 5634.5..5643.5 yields 69.2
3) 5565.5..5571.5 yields 69.4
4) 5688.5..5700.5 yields 86.1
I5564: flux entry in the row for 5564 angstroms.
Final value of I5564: 86.65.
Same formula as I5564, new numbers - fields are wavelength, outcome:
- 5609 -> 88.93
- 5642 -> 73.95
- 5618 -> 72.93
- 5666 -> 69.37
